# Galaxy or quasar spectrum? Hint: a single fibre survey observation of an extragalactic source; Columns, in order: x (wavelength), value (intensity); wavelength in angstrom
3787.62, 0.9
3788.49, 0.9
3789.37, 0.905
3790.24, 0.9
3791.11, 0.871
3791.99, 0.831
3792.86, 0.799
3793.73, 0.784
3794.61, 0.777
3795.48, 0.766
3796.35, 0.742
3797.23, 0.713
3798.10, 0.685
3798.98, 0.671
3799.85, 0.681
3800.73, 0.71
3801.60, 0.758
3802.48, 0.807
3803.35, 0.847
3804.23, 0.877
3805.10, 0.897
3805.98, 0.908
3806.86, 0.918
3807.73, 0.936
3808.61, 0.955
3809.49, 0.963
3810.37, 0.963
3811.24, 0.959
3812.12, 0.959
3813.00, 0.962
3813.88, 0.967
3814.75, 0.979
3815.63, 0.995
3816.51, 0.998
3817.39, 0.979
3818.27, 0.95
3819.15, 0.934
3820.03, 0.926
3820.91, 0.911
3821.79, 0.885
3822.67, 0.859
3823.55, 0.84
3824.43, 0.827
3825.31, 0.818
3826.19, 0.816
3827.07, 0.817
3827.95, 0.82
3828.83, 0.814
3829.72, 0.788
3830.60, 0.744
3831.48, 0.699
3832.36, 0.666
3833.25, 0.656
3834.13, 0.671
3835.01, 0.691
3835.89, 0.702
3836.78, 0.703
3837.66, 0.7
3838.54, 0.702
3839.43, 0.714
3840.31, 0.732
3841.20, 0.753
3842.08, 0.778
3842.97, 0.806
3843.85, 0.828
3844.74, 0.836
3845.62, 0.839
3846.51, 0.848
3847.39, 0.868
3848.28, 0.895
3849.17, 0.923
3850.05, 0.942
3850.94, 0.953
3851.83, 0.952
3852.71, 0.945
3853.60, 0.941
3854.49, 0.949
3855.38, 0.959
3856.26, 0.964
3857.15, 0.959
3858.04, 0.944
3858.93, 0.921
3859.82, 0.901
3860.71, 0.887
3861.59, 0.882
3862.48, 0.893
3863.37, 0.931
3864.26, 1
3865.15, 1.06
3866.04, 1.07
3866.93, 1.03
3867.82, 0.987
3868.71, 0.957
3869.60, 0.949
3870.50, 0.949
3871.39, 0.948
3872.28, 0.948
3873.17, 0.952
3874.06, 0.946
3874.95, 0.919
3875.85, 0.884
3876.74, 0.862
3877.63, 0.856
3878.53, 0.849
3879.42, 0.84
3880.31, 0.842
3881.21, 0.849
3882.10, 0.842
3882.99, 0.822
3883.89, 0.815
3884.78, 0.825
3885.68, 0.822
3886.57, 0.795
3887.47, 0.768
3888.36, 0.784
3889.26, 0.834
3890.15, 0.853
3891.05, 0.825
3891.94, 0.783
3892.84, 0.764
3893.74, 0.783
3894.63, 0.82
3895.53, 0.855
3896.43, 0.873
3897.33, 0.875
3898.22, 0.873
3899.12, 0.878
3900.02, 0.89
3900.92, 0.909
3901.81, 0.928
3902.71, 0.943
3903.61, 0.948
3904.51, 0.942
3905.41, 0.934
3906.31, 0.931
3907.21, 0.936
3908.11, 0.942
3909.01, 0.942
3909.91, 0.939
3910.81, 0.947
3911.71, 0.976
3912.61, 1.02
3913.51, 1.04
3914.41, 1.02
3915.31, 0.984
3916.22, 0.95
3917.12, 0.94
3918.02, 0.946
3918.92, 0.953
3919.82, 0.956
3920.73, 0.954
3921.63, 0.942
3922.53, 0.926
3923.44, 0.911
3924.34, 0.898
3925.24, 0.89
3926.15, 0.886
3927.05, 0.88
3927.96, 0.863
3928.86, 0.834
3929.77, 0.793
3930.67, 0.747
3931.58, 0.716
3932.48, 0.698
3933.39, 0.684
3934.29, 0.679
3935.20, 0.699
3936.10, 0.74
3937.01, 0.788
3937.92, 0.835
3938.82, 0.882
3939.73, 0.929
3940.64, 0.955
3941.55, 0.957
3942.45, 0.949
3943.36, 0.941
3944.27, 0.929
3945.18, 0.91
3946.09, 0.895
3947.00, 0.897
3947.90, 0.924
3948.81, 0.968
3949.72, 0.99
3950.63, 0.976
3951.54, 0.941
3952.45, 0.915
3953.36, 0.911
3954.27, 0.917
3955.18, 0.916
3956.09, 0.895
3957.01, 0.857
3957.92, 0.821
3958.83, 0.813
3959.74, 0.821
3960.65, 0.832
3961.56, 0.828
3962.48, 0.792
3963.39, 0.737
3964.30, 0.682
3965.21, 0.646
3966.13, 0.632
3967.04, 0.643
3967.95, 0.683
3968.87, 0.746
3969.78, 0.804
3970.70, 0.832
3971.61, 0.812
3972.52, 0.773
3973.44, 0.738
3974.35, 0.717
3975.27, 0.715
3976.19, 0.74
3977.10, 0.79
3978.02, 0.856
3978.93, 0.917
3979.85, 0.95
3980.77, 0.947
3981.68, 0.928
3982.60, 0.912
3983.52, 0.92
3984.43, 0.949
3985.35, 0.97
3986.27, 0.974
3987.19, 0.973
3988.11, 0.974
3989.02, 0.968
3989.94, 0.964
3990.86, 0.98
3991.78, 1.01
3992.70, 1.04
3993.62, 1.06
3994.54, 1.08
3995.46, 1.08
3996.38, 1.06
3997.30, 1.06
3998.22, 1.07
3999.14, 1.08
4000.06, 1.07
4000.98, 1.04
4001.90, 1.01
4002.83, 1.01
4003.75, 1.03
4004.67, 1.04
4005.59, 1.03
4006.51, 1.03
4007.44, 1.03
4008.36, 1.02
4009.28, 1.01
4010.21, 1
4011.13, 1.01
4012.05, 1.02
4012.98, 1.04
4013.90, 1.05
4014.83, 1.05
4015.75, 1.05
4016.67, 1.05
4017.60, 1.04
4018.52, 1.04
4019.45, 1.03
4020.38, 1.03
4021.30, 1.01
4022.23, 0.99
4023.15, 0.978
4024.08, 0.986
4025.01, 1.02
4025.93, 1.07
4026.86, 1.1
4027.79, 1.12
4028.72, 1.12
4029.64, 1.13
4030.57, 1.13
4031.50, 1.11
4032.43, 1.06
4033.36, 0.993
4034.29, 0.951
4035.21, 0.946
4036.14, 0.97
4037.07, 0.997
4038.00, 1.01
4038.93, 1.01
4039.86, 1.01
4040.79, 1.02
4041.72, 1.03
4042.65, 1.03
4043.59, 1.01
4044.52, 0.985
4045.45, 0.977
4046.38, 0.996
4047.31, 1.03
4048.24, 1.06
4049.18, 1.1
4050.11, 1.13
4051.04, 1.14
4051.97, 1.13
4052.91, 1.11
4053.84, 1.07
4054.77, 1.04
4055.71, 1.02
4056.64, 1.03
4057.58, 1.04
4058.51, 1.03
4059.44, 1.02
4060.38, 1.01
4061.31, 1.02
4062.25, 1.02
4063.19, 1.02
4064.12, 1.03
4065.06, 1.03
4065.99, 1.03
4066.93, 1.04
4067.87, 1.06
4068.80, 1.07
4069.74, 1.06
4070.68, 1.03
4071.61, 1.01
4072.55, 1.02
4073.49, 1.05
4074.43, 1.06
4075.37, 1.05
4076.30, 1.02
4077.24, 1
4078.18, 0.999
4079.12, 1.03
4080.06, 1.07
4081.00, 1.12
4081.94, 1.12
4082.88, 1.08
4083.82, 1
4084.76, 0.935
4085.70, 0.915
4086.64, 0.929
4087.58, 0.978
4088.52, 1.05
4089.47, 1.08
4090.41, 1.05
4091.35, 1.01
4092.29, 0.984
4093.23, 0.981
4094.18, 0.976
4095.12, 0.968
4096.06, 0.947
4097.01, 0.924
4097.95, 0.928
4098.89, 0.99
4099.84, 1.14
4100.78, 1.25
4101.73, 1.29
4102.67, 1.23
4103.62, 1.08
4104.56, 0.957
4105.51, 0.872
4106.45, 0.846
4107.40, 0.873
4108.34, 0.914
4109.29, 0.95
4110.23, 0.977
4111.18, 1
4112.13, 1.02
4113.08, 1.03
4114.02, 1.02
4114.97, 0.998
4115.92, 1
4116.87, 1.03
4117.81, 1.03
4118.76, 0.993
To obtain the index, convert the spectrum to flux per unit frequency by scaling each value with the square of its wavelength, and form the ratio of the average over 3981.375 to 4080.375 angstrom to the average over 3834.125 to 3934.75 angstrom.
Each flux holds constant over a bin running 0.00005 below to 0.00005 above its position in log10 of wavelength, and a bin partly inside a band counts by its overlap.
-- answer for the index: 1.26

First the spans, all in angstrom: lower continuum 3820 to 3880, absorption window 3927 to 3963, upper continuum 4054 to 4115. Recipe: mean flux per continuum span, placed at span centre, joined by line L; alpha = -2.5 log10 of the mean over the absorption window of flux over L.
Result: 0.09 mag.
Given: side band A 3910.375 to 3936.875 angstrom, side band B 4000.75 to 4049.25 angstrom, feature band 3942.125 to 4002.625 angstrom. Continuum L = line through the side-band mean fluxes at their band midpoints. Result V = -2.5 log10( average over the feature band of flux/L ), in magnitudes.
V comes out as 0.06 mag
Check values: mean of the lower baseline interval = 0.877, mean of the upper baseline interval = 1.03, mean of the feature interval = 0.897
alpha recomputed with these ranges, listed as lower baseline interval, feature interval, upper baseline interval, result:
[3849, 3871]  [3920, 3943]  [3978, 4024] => 0.17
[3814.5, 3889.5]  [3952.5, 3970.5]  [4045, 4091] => 0.20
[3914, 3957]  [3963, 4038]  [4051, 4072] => 0.01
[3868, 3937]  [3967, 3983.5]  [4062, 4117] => 0.15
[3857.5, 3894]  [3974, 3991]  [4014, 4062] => 0.10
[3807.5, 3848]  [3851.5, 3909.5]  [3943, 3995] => -0.06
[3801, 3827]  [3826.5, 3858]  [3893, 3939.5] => 0.11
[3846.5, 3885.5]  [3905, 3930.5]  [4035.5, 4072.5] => 0.02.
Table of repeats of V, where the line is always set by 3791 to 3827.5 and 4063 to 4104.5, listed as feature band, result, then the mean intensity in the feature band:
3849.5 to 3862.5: -0.050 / 0.935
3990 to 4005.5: -0.065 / 1.04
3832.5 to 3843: 0.231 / 0.712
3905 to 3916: -0.046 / 0.967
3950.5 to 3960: 0.080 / 0.888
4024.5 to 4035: -0.071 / 1.07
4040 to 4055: -0.041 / 1.05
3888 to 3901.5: 0.094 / 0.841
